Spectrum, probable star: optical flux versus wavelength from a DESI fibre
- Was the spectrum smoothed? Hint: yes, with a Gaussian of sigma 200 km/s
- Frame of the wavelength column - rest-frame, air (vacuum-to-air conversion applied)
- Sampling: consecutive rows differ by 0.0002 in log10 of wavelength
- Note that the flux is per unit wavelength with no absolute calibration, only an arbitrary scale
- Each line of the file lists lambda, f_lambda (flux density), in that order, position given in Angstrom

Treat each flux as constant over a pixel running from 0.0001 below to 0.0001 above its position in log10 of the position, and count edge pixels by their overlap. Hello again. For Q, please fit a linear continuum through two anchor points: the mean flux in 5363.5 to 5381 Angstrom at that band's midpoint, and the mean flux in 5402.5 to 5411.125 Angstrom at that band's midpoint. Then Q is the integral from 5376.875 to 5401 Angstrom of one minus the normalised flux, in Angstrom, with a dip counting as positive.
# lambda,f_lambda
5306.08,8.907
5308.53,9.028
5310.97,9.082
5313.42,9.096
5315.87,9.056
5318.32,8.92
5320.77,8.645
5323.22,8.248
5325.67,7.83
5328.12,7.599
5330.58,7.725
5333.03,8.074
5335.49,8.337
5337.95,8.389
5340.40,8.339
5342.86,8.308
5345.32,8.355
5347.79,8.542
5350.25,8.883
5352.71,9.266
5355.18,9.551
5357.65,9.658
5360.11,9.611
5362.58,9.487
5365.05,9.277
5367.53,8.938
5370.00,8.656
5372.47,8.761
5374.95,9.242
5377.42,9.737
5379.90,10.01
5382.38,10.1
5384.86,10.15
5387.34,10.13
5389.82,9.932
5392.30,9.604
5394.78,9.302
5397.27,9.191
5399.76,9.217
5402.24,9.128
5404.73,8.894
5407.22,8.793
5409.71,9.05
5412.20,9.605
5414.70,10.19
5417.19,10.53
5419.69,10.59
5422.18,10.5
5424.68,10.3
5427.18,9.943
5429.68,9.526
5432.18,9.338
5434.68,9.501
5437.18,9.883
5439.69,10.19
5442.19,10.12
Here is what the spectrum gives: -1.7 Angstrom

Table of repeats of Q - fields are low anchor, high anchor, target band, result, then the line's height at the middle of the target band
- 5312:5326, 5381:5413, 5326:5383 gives 1.1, 9.04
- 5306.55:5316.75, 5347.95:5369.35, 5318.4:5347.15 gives 3.0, 9.15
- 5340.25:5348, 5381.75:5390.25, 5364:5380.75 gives 0.6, 9.53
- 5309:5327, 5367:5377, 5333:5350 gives 0.8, 8.82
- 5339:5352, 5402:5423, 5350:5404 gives -2.3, 9.08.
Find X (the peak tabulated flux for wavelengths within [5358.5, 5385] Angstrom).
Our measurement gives 10.15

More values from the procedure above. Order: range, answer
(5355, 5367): 9.658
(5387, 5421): 10.59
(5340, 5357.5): 9.551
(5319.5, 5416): 10.19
